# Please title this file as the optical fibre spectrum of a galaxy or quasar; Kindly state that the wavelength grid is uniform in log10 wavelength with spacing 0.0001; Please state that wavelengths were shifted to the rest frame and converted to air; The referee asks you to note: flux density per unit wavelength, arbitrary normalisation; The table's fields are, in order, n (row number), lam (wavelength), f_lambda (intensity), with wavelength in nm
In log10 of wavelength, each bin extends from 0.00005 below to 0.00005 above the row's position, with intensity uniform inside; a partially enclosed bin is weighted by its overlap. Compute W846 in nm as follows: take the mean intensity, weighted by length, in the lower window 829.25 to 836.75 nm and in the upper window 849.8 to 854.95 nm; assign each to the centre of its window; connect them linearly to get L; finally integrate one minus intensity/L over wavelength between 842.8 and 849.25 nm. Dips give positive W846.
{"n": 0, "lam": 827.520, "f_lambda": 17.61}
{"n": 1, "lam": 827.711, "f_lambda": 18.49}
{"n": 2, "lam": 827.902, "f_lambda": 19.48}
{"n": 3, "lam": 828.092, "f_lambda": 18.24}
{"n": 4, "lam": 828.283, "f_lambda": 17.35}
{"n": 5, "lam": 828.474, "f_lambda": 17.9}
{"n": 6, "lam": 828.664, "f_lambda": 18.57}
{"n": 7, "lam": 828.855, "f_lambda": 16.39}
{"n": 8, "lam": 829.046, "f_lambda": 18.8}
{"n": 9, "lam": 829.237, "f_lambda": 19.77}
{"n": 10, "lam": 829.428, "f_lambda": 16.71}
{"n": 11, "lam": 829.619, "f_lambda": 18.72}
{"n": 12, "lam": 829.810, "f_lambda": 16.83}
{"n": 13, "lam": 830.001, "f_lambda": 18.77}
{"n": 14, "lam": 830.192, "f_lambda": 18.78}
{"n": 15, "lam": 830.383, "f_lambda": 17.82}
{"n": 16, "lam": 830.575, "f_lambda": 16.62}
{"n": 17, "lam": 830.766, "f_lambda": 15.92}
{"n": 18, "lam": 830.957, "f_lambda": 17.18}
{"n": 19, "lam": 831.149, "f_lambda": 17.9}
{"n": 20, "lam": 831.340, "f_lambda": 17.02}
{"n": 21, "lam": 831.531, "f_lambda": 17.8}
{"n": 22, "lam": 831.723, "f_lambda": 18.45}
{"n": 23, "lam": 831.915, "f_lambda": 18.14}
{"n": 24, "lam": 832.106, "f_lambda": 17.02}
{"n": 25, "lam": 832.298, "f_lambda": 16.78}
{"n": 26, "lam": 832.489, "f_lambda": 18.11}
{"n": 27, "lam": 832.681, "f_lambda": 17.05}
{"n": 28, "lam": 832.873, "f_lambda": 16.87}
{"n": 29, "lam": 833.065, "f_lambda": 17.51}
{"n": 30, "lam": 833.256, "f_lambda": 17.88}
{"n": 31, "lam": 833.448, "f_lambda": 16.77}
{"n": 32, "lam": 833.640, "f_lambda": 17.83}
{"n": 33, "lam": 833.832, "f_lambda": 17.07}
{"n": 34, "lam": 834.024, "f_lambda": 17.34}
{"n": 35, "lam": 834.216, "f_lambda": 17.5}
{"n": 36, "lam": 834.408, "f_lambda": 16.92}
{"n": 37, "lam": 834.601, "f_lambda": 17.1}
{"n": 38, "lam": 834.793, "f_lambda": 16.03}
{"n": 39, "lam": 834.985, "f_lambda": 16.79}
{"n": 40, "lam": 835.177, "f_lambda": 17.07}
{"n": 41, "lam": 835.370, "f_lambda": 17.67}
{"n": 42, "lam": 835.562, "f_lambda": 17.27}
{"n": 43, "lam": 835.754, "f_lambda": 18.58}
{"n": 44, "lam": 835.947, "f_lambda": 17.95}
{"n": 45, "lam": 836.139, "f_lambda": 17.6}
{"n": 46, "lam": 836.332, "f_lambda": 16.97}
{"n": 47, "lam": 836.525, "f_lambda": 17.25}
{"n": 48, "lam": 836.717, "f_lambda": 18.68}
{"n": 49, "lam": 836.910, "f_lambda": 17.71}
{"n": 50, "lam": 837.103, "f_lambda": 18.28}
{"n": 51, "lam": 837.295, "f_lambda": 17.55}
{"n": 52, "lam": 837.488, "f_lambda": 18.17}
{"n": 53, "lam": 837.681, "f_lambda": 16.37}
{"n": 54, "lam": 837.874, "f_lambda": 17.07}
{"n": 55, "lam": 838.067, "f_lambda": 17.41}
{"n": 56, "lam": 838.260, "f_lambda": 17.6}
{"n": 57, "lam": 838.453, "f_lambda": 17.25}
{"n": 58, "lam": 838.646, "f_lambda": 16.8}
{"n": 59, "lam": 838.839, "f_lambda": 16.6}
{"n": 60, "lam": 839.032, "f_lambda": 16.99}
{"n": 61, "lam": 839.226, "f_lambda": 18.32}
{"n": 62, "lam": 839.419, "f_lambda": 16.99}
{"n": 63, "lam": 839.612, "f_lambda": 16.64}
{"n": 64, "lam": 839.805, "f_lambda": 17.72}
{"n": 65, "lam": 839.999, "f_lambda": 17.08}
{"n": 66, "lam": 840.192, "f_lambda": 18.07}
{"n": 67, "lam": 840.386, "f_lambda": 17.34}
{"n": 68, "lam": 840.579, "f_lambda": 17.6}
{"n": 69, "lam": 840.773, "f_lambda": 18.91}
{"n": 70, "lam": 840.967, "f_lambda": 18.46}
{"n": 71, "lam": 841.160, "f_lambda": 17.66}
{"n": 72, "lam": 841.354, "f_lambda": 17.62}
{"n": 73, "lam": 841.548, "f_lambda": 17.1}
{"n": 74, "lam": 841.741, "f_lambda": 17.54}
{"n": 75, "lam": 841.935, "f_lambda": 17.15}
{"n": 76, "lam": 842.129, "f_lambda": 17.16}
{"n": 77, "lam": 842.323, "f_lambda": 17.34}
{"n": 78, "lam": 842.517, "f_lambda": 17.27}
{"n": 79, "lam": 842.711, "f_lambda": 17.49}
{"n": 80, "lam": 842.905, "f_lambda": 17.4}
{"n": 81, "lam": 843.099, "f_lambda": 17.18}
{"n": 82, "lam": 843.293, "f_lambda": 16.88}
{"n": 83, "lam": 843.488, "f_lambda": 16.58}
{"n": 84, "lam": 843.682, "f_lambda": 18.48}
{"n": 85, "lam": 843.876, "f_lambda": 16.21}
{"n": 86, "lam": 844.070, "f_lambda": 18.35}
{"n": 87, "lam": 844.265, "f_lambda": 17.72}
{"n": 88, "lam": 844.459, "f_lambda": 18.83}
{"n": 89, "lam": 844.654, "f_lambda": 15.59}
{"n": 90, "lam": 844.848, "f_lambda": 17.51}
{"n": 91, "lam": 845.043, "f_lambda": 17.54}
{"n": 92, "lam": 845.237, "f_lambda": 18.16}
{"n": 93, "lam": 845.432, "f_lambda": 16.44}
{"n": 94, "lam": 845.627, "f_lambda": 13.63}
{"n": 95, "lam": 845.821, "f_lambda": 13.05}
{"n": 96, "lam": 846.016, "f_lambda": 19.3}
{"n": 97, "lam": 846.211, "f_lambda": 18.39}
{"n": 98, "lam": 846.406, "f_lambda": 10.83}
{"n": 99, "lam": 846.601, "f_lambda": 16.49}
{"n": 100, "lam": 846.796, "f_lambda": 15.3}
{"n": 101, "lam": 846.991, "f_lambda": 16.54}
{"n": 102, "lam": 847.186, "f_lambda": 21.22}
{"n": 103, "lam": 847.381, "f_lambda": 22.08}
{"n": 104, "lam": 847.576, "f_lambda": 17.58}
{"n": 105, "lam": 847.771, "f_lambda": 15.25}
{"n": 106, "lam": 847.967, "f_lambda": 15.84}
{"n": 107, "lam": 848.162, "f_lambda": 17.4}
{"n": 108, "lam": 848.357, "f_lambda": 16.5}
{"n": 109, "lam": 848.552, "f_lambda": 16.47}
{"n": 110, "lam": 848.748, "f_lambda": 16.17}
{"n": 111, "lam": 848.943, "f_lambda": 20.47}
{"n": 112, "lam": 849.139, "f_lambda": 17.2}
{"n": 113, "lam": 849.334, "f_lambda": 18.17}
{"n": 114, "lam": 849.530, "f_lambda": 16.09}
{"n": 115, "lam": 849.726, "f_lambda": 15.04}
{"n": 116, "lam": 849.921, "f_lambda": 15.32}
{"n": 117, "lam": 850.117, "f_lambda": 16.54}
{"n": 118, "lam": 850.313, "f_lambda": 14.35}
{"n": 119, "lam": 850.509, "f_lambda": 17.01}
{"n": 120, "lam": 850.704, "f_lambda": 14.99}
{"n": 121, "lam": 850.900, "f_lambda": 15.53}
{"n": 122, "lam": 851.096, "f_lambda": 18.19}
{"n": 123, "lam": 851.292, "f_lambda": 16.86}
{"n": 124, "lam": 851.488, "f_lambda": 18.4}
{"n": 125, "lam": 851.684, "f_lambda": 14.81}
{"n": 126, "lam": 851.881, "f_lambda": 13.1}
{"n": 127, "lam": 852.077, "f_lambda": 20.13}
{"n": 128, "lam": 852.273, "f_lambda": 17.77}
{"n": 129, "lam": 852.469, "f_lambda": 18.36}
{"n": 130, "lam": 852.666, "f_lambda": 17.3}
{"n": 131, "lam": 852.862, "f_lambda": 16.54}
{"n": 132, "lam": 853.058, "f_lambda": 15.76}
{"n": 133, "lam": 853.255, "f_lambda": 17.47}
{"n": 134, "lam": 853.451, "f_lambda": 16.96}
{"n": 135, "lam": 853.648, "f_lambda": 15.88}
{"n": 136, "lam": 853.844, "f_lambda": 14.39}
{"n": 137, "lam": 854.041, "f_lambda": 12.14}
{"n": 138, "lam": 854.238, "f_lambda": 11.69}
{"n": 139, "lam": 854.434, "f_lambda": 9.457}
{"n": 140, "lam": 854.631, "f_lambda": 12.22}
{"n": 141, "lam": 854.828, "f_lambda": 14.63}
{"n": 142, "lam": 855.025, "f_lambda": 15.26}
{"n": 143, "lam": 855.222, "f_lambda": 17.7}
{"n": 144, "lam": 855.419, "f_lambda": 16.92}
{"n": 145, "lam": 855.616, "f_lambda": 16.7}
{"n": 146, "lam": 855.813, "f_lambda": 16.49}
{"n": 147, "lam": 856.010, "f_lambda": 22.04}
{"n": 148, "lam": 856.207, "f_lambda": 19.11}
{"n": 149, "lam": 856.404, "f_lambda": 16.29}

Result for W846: -0.34 nm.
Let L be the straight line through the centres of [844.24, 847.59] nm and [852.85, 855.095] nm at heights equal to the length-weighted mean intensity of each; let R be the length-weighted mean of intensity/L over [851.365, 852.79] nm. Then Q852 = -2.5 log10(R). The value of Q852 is -0.15 mag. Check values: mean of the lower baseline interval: 17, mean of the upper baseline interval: 14.3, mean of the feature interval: 17.1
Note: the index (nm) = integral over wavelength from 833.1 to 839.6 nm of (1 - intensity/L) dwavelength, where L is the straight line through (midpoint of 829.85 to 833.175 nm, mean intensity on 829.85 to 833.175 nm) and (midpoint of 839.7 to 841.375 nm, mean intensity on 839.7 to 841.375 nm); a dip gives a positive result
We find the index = 0.11 nm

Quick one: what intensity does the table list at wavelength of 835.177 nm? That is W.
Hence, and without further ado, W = 17.07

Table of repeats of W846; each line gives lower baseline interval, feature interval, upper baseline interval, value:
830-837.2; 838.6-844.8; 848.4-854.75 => -0.23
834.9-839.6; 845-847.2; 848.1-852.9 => 0.10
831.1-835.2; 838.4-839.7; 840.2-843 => 0.03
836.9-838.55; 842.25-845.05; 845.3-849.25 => -0.05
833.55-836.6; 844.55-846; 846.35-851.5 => 0.06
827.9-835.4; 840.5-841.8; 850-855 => -0.09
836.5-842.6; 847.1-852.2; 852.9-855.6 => -0.43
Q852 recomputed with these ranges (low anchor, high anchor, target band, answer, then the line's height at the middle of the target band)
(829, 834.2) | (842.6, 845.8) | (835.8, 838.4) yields -0.02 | 17.3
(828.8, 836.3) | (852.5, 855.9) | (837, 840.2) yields -0.03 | 16.9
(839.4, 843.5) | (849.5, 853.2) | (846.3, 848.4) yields 0.00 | 16.8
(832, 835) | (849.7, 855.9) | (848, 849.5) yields -0.08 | 16.1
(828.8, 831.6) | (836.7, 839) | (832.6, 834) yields 0.02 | 17.6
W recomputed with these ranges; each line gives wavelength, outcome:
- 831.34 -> 17.02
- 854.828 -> 14.63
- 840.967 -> 18.46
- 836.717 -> 18.68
